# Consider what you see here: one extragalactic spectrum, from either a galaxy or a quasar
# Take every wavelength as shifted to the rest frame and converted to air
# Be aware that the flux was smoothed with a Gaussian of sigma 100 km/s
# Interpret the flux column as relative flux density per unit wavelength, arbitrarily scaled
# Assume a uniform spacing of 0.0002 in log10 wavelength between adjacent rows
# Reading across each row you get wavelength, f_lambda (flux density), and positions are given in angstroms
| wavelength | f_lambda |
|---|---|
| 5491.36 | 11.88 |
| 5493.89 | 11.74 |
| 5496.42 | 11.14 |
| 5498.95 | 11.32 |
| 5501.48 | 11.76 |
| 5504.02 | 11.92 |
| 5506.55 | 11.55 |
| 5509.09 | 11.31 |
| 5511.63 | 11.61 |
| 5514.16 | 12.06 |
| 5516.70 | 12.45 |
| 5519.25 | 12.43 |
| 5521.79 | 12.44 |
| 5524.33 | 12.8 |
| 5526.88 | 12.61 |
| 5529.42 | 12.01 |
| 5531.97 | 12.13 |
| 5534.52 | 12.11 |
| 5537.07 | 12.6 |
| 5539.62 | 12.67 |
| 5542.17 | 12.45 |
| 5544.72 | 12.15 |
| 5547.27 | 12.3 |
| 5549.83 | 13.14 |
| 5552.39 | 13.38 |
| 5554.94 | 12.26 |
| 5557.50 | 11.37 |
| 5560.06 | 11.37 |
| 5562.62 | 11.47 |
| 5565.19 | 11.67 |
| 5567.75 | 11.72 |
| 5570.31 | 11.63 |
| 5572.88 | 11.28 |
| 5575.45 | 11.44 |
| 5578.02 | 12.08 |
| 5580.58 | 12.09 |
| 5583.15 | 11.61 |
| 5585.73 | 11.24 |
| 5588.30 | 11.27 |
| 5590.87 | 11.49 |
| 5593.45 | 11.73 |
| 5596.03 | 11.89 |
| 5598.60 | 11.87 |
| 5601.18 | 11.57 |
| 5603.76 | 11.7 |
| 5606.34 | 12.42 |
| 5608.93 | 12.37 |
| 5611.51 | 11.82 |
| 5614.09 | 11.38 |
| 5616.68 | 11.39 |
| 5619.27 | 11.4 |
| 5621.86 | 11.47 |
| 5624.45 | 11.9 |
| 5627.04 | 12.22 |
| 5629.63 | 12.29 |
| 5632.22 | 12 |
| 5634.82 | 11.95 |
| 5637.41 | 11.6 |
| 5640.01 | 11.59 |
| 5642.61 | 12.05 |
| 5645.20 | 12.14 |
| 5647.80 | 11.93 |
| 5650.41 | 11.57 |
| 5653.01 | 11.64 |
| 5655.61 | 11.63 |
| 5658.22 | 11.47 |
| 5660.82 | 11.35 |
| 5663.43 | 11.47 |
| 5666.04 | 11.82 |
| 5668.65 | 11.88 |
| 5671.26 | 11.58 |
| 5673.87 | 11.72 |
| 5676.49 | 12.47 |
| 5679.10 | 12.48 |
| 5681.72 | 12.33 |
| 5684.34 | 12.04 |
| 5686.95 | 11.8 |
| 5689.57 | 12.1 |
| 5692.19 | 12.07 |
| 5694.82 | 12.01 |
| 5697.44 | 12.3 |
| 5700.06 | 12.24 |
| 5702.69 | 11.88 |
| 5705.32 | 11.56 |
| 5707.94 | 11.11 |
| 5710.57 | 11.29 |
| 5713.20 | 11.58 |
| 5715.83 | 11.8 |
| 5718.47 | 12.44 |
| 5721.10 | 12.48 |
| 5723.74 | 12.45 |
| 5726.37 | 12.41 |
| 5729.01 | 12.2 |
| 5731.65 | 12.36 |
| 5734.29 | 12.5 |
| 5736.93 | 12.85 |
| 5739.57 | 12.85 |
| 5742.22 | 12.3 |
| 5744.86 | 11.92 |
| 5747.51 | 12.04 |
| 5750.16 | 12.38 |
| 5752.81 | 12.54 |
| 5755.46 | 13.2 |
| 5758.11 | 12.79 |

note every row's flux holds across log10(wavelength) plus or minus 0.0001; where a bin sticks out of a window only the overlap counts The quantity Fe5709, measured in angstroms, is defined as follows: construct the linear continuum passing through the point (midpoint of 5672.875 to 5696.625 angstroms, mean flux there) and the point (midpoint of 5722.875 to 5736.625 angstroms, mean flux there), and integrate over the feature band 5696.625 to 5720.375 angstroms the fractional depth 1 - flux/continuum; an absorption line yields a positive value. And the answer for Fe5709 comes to 0.9 angstroms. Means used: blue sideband 12.1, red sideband 12.4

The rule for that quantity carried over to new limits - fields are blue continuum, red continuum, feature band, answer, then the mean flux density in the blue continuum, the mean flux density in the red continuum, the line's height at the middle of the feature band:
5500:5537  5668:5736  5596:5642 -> 0.9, 12.1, 12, 12.1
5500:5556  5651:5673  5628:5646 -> -0.3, 12.3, 11.6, 11.7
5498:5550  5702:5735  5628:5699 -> 0.9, 12.2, 12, 12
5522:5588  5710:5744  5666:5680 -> 0.3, 12.1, 12.3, 12.2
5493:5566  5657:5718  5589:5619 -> 0.5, 12.1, 11.9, 12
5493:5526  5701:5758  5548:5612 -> 0.8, 11.9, 12.2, 12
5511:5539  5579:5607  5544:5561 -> -0.3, 12.3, 11.7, 12.1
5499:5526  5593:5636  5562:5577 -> 0.5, 12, 11.8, 11.9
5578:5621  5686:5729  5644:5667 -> 0.4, 11.7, 12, 11.8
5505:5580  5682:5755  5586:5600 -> 0.6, 12.1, 12.1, 12.1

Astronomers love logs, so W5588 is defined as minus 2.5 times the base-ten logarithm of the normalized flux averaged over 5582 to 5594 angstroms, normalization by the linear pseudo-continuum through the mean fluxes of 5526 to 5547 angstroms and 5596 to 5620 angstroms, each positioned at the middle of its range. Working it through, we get 0.05 mag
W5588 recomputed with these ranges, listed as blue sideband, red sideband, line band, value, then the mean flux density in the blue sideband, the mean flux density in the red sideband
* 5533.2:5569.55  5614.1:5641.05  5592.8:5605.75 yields 0.01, 12.2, 11.8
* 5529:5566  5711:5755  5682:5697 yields 0.02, 12.2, 12.3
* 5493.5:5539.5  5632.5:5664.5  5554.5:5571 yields 0.03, 12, 11.7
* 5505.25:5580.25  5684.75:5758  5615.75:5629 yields 0.04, 12.1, 12.2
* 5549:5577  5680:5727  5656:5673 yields 0.03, 11.9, 12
